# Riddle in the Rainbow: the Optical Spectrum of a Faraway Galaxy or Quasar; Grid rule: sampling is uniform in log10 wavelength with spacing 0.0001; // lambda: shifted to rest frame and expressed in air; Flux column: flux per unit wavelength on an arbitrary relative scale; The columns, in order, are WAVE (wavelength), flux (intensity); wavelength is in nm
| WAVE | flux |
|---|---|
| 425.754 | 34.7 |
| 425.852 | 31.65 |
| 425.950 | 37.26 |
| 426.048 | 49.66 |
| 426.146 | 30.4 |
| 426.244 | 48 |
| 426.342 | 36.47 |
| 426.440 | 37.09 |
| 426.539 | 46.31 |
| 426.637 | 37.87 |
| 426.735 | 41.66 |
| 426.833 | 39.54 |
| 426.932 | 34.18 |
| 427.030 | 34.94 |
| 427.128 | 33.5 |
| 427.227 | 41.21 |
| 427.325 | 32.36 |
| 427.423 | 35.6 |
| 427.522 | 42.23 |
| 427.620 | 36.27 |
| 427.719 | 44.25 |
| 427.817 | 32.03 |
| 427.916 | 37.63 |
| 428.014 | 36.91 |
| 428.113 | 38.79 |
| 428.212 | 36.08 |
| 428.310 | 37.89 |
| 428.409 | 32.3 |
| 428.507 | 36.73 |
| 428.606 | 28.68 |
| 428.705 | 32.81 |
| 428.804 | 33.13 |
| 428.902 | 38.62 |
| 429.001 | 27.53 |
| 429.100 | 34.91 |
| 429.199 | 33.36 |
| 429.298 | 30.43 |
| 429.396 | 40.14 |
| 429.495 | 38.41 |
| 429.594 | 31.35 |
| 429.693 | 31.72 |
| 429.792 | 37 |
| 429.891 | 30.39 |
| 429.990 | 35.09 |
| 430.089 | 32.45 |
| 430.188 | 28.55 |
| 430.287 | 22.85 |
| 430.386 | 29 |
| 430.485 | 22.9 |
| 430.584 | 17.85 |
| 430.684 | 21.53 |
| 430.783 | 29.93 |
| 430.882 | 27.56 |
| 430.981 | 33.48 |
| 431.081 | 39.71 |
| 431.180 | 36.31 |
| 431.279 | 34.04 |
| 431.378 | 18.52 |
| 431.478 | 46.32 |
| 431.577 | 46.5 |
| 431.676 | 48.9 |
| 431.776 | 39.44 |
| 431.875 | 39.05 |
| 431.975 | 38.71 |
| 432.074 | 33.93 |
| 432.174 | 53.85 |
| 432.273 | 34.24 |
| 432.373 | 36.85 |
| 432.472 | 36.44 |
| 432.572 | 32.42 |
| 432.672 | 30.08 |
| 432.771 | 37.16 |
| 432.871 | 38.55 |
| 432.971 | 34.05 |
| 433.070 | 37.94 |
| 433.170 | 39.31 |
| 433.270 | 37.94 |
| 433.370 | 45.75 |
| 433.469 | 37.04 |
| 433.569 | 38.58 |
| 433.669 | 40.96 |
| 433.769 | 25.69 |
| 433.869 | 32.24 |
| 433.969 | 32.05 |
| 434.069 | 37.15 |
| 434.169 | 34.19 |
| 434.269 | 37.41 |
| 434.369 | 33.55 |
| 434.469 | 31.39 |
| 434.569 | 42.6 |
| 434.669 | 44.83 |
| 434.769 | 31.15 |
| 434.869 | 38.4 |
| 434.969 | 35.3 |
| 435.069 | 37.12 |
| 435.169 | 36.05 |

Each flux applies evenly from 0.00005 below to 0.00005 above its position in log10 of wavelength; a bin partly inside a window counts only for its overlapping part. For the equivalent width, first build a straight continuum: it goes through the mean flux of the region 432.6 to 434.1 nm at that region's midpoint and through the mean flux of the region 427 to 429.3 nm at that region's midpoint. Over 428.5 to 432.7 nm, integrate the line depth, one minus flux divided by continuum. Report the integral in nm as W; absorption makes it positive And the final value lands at 0.242 nm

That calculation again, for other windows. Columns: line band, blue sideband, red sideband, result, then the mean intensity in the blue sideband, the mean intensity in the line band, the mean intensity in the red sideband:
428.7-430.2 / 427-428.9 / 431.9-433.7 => 0.12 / 36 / 33.6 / 38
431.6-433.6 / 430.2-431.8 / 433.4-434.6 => -0.29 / 32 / 38.6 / 35.3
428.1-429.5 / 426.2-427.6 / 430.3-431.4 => -0.03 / 38.6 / 34.4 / 28.3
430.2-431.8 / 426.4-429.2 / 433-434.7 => 0.20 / 36.4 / 32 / 36.9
